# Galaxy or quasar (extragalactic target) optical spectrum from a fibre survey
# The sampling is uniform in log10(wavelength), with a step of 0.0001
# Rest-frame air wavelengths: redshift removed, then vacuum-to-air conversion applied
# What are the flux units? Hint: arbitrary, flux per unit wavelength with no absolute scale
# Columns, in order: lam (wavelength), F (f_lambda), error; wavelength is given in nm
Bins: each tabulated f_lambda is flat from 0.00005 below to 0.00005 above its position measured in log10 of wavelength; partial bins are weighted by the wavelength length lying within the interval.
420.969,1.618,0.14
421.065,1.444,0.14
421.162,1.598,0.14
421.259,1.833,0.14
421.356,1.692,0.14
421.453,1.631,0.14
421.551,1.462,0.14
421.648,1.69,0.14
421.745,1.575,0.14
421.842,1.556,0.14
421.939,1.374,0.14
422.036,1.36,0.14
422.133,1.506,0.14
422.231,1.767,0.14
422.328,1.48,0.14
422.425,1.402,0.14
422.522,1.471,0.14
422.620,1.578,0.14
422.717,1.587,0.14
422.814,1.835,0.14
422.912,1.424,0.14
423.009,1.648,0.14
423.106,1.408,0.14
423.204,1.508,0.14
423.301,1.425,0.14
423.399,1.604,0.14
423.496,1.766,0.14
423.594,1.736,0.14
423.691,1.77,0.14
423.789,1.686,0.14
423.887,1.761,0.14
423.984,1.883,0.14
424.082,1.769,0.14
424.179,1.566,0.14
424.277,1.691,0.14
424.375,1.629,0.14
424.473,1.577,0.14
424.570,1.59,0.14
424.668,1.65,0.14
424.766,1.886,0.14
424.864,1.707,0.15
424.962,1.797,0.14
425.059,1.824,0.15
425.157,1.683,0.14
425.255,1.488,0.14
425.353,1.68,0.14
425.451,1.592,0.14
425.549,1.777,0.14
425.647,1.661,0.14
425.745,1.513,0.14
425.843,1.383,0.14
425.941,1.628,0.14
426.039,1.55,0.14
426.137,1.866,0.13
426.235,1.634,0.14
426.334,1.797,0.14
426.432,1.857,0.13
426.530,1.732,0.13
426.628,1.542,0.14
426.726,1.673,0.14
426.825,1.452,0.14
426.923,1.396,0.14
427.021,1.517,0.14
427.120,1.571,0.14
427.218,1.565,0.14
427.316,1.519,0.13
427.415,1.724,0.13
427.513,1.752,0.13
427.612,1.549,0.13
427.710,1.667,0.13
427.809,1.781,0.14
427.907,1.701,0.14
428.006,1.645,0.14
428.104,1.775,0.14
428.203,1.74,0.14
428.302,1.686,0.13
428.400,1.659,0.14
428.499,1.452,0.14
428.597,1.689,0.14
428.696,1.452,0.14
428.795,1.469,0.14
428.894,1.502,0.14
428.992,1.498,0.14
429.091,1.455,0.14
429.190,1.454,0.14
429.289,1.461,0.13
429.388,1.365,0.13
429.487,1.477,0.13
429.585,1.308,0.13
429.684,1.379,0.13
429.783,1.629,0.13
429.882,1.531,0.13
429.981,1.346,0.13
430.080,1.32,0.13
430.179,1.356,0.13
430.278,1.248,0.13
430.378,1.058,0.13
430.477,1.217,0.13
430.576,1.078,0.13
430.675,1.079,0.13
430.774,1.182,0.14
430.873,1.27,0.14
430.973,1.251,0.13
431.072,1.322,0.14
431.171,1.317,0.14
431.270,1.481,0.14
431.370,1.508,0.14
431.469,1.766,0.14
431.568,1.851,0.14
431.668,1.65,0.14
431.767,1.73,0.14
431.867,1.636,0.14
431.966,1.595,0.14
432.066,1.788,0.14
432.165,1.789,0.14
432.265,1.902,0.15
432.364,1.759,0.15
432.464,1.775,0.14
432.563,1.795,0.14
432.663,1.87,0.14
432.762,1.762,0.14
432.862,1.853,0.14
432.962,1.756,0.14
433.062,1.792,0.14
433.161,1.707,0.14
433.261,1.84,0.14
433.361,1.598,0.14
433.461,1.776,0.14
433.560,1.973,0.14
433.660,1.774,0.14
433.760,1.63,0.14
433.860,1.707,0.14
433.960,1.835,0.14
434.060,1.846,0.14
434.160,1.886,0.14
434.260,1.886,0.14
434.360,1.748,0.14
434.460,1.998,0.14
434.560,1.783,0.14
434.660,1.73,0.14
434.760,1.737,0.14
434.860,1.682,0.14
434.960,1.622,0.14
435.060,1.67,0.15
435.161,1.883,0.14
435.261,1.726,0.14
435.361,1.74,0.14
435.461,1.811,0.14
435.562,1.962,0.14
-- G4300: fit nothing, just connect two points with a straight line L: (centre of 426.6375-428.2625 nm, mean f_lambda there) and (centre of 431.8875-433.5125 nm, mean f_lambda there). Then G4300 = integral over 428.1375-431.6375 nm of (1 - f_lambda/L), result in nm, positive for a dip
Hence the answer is 0.55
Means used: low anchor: 1.62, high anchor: 1.77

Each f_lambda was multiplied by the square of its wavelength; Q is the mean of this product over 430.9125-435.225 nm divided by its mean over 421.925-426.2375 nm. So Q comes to 1.1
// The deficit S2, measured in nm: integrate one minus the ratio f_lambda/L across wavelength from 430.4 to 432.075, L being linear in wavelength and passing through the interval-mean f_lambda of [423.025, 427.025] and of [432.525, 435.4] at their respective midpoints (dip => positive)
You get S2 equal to 0.290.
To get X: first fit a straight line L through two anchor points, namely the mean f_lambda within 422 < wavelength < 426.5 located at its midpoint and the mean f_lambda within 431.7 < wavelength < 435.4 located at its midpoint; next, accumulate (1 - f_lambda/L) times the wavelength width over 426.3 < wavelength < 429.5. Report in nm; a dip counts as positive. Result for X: 0.19 nm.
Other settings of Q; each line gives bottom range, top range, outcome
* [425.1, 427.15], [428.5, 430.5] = 0.89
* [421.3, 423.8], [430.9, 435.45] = 1.15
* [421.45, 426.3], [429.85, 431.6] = 0.85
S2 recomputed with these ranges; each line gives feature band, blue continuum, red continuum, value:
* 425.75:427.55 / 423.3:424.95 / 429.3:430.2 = -0.052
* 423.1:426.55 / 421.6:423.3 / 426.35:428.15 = -0.184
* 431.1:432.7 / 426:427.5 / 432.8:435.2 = 0.038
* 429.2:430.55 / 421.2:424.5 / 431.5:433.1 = 0.287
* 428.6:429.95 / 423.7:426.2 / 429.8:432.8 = 0.082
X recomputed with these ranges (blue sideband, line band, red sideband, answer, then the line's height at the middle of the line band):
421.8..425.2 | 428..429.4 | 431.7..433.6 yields 0.125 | 1.71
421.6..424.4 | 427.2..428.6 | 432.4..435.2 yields 0.018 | 1.68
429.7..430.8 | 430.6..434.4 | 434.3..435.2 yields -0.369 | 1.52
